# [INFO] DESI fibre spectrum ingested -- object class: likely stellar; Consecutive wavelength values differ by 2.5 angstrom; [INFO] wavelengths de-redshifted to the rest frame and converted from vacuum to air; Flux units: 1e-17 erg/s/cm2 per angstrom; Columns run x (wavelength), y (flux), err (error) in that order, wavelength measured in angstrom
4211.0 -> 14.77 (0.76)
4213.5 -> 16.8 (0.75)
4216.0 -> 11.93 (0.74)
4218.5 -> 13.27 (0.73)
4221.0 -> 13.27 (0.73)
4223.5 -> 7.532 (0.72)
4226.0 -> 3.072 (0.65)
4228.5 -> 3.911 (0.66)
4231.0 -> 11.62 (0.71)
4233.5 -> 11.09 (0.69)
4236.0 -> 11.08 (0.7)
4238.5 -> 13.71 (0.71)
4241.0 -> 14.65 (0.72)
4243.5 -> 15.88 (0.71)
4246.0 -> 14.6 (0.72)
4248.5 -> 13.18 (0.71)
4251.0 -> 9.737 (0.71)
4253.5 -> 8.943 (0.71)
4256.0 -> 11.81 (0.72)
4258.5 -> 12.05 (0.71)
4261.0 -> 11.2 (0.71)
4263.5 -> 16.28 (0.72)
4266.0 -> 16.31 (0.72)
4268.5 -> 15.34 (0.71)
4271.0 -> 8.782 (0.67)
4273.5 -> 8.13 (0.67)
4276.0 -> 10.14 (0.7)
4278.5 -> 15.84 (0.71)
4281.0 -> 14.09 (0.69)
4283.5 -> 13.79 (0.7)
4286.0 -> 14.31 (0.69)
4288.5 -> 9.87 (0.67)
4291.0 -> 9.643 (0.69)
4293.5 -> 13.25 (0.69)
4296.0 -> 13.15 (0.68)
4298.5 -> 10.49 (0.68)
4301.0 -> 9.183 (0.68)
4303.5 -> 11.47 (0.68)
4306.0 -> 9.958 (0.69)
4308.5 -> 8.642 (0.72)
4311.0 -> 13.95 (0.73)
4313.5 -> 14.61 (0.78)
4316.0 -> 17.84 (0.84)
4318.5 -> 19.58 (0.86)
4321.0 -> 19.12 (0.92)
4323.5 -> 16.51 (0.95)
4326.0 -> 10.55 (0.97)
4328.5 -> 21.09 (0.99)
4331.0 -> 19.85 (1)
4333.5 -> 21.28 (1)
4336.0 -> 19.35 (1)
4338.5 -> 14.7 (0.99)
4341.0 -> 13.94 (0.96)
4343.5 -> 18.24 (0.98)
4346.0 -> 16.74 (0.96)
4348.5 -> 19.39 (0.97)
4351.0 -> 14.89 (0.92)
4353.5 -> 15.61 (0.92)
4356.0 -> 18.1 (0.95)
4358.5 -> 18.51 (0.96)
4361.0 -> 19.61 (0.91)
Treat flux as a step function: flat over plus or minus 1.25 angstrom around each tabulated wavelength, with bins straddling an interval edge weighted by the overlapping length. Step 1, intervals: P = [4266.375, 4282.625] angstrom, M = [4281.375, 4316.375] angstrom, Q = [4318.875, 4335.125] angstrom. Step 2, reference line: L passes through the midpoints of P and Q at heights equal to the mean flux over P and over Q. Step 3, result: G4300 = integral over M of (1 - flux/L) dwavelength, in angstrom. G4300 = 6.8 angstrom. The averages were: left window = 12.3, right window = 18.2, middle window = 12.1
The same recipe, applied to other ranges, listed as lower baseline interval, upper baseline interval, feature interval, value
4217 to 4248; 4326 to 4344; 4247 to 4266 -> 0.8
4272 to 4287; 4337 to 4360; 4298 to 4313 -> 3.6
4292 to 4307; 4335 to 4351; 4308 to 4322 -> -2.7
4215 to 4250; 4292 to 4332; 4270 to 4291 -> 2.1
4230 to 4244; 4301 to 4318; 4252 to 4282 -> 1.1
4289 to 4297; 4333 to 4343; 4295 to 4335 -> -0.9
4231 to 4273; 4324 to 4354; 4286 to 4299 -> 2.8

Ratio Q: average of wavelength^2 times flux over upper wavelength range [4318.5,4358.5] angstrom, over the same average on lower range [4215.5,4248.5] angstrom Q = 1.62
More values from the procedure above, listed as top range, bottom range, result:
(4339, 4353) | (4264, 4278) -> 1.40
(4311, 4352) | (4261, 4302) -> 1.43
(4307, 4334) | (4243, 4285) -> 1.33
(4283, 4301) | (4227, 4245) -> 1.04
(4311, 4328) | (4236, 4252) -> 1.26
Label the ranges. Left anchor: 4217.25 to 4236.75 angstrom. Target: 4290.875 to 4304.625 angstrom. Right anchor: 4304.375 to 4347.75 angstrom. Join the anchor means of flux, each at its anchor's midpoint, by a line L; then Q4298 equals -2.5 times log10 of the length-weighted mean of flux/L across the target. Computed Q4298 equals 0.248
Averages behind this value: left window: 9.31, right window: 16.2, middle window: 11.3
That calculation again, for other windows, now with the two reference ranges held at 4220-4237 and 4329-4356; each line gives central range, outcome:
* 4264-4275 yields -0.052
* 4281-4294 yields 0.080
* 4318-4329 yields -0.061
